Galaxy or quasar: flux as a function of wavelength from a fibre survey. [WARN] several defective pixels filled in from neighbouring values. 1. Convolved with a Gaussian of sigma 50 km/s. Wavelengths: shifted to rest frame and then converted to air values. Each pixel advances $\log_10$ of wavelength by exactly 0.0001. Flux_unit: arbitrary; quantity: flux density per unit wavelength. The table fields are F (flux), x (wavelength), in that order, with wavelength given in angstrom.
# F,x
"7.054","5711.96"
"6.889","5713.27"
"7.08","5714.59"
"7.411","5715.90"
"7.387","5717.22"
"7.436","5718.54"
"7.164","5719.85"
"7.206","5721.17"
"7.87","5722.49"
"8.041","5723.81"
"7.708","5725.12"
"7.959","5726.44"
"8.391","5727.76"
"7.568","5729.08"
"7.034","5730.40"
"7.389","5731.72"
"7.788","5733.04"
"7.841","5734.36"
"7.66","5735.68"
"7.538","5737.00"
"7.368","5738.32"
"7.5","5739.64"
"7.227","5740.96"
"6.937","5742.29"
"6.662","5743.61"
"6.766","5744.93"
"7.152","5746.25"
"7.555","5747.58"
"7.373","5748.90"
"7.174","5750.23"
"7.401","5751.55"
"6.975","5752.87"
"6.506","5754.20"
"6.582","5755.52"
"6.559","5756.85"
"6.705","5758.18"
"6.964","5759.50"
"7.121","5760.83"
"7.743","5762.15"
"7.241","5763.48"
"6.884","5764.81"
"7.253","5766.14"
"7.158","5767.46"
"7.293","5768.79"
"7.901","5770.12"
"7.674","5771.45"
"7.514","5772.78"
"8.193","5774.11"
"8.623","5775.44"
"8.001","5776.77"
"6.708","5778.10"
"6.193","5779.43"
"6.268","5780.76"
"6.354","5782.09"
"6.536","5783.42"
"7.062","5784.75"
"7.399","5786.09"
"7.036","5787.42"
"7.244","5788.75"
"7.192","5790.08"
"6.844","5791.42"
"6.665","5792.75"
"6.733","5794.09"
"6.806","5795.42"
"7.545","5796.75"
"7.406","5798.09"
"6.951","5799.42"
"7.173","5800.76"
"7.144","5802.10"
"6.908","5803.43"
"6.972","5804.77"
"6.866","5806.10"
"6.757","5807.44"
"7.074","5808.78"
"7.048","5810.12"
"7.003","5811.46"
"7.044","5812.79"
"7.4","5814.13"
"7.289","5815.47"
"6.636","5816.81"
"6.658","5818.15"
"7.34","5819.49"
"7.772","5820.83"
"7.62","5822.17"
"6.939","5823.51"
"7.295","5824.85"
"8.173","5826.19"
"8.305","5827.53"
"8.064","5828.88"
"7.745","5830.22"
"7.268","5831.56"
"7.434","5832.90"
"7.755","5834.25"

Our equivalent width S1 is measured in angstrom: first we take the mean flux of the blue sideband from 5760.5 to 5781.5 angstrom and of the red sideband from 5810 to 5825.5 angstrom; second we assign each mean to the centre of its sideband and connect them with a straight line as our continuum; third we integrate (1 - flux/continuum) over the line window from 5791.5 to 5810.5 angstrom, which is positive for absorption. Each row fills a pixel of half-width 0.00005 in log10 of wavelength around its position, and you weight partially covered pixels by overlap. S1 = 0.6 angstrom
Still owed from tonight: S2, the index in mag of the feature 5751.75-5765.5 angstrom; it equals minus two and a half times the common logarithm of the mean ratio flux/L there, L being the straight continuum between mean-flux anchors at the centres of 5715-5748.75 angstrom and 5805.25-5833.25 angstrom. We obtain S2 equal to 0.07 mag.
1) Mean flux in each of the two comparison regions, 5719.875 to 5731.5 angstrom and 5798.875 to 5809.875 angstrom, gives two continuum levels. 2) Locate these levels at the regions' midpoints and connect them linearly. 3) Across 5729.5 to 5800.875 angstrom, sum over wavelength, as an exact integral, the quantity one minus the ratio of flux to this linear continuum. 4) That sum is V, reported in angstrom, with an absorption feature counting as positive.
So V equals 1.46 angstrom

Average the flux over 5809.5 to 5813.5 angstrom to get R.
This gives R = 7.04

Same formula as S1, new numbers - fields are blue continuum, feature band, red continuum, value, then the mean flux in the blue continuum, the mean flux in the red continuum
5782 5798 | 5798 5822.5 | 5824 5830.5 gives 1.27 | 6.99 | 7.9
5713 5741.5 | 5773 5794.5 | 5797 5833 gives 0.83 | 7.53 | 7.27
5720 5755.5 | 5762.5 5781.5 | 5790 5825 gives -0.31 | 7.39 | 7.07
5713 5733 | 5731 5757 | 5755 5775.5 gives 0.72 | 7.52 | 7.3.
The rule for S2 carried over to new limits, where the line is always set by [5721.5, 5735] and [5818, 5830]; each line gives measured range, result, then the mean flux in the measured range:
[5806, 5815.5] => 0.09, 7.05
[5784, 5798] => 0.09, 7.06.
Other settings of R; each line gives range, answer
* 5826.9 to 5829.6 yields 8.16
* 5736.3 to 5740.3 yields 7.48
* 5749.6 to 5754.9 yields 7.02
